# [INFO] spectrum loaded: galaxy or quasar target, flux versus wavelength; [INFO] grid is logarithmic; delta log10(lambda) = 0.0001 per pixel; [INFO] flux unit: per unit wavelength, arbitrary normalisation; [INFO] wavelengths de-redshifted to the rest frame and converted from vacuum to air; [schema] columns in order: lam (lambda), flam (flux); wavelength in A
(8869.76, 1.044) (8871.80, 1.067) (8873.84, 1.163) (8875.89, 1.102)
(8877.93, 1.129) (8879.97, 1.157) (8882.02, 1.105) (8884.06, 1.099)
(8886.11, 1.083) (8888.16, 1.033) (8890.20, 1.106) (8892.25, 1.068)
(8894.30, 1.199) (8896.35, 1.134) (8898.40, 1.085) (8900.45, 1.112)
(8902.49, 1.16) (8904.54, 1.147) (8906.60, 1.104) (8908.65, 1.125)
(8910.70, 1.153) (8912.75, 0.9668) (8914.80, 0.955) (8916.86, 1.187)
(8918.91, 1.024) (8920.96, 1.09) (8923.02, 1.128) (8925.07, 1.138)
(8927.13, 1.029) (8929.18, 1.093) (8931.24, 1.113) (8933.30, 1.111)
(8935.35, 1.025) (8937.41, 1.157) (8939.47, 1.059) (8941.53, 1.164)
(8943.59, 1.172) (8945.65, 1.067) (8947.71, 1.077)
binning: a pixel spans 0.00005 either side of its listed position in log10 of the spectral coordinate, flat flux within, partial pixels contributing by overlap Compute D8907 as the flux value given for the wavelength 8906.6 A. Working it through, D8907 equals 1.104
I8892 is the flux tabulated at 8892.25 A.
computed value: 1.068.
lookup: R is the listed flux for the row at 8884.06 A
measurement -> 1.099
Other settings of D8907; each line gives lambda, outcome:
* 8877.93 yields 1.129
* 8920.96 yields 1.09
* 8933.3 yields 1.111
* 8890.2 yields 1.106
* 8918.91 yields 1.024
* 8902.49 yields 1.16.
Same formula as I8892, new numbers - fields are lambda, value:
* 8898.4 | 1.085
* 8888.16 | 1.033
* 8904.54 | 1.147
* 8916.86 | 1.187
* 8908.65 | 1.125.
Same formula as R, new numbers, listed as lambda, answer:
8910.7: 1.153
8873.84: 1.163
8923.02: 1.128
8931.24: 1.113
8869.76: 1.044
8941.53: 1.164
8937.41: 1.157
